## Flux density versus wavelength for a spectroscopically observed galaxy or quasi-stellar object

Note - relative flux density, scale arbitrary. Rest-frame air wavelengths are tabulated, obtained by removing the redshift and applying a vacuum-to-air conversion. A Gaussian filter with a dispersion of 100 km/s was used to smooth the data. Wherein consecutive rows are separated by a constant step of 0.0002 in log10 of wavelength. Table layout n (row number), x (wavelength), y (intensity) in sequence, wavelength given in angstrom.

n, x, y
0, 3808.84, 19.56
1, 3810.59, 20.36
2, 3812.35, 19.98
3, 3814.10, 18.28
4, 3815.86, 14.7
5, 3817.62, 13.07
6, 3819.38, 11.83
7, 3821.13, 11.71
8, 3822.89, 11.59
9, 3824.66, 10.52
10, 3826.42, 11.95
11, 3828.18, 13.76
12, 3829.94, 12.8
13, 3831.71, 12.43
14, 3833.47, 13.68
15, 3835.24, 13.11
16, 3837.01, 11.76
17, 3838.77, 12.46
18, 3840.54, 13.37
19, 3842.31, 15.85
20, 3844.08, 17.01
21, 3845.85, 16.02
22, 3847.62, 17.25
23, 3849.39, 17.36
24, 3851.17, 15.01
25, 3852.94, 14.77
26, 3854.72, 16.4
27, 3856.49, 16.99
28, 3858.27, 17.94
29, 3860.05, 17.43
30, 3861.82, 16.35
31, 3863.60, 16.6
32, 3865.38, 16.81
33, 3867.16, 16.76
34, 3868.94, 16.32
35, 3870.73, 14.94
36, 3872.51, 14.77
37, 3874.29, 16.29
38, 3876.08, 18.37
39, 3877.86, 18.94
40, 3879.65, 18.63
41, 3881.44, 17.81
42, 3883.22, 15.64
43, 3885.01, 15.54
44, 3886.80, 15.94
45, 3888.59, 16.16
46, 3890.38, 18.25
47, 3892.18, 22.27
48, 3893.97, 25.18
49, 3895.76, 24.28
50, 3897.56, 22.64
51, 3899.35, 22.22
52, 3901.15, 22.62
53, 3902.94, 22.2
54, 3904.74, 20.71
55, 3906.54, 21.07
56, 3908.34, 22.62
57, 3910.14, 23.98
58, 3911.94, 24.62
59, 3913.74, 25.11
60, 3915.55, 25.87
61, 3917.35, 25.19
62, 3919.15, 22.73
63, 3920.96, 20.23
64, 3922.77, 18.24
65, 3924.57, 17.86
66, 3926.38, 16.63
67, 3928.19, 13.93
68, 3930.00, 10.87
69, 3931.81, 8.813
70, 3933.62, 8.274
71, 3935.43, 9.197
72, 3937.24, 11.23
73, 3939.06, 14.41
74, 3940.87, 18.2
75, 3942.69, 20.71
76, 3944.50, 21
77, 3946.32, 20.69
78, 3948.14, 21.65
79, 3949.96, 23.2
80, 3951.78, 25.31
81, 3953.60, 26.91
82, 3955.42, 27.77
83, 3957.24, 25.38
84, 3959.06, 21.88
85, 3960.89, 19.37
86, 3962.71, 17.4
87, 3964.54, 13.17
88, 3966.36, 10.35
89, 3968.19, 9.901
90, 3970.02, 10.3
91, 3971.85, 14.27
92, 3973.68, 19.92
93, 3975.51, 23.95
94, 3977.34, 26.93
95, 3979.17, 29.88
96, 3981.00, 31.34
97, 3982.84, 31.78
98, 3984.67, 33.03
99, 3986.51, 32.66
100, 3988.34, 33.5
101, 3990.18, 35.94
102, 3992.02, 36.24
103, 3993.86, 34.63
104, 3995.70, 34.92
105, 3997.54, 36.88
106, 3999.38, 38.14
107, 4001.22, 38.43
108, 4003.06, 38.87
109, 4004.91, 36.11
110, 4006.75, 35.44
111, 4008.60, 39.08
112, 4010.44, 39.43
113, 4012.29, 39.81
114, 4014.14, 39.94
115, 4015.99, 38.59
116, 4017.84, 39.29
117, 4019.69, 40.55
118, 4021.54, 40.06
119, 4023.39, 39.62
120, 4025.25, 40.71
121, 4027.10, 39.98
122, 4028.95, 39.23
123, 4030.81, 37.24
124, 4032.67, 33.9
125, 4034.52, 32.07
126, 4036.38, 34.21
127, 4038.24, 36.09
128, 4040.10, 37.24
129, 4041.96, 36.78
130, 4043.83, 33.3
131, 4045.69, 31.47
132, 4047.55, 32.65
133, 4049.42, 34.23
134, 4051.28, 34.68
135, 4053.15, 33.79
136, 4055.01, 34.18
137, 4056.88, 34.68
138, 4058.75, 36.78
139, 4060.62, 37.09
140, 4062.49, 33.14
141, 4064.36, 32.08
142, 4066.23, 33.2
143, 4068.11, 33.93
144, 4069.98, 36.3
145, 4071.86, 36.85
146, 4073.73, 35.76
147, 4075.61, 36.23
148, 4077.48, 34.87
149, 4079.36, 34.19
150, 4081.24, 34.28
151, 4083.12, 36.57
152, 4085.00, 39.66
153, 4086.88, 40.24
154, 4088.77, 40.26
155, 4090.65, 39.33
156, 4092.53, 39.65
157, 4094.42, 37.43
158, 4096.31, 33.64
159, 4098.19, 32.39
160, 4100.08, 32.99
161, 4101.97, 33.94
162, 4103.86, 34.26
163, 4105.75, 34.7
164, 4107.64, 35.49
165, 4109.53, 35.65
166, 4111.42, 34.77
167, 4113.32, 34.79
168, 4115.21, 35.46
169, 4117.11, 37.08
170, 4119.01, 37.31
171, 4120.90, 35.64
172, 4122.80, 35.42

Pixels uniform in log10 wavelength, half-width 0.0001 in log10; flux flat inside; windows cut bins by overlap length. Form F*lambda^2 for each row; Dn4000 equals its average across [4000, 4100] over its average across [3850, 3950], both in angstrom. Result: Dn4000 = 2.14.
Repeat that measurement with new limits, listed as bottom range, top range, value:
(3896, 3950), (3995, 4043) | 2.07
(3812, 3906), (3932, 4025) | 1.77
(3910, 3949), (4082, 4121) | 2.19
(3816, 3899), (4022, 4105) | 2.47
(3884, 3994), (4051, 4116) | 1.79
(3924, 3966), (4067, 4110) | 2.16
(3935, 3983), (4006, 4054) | 1.89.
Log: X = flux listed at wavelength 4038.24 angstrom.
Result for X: 36.09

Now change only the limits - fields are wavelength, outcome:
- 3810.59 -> 20.36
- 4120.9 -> 35.64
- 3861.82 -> 16.35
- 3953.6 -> 26.91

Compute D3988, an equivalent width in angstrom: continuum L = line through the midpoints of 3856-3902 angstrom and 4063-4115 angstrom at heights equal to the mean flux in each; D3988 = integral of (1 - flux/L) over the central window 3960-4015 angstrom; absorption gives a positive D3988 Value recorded -3.6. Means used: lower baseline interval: 18.3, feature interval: 29.4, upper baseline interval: 35.7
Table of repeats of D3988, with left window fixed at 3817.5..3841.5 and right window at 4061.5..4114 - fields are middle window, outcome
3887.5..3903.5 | -2.88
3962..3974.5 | 5.71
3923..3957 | 7.19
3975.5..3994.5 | -4.12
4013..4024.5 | -4.02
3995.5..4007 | -3.87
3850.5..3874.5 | -1.40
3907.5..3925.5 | -2.19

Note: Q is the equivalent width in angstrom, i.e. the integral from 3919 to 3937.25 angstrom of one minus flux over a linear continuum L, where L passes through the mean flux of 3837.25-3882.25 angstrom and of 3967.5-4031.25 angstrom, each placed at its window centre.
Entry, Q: 7.8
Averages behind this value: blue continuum 16.4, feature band 14.2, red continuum 33.7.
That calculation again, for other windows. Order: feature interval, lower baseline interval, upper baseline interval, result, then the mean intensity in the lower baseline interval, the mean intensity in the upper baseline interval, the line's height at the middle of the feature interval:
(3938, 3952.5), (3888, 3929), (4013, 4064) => 3.0 angstrom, 21.6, 36.3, 25.7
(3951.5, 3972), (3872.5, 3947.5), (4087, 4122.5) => 4.2 angstrom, 18.9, 35.9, 23.4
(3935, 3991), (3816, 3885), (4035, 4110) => 7.6 angstrom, 15.1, 35.3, 25.4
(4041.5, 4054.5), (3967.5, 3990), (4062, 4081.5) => -0.6 angstrom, 25.3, 34.7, 32.3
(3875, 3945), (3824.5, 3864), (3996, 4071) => 9.8 angstrom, 14.9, 36.5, 22.4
